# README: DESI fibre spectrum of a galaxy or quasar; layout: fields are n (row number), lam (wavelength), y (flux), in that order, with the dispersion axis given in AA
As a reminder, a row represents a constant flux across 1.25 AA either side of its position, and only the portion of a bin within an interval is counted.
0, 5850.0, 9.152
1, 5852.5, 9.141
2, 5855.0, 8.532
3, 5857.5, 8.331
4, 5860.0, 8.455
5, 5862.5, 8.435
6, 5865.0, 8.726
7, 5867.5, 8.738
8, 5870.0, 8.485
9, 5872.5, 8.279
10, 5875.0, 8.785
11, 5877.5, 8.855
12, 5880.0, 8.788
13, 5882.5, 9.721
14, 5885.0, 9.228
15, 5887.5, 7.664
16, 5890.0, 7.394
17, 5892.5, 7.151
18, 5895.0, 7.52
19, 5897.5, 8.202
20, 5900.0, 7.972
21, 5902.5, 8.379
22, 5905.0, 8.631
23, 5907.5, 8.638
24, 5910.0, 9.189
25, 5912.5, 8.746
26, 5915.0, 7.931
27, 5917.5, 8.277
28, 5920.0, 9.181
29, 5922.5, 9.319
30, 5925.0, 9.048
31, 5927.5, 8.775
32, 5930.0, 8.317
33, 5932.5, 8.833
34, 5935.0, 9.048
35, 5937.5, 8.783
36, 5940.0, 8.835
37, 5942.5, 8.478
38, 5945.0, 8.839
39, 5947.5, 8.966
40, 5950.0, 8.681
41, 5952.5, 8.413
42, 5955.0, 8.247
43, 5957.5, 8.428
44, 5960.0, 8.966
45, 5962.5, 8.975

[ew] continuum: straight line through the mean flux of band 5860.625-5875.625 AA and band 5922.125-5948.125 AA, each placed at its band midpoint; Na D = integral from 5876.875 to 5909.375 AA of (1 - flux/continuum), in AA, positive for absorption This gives 1.25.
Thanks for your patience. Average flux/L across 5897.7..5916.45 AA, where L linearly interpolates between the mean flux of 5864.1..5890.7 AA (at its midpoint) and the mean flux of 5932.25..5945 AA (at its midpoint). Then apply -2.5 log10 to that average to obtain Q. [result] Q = 0.03 mag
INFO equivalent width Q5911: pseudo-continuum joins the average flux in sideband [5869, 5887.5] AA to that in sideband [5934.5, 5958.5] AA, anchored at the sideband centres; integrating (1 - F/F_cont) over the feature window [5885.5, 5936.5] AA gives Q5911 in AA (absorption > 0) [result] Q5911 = 1.8 AA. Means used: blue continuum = 8.8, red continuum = 8.66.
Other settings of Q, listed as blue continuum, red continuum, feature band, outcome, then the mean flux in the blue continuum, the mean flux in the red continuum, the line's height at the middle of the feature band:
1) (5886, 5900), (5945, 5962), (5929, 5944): -0.05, 7.65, 8.65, 8.37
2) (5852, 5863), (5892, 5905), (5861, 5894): -0.03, 8.55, 7.96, 8.26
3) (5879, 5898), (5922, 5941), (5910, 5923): -0.01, 8.2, 8.85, 8.63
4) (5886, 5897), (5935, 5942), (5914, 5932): -0.04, 7.53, 8.82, 8.39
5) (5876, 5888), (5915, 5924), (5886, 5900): 0.16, 8.92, 8.79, 8.88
